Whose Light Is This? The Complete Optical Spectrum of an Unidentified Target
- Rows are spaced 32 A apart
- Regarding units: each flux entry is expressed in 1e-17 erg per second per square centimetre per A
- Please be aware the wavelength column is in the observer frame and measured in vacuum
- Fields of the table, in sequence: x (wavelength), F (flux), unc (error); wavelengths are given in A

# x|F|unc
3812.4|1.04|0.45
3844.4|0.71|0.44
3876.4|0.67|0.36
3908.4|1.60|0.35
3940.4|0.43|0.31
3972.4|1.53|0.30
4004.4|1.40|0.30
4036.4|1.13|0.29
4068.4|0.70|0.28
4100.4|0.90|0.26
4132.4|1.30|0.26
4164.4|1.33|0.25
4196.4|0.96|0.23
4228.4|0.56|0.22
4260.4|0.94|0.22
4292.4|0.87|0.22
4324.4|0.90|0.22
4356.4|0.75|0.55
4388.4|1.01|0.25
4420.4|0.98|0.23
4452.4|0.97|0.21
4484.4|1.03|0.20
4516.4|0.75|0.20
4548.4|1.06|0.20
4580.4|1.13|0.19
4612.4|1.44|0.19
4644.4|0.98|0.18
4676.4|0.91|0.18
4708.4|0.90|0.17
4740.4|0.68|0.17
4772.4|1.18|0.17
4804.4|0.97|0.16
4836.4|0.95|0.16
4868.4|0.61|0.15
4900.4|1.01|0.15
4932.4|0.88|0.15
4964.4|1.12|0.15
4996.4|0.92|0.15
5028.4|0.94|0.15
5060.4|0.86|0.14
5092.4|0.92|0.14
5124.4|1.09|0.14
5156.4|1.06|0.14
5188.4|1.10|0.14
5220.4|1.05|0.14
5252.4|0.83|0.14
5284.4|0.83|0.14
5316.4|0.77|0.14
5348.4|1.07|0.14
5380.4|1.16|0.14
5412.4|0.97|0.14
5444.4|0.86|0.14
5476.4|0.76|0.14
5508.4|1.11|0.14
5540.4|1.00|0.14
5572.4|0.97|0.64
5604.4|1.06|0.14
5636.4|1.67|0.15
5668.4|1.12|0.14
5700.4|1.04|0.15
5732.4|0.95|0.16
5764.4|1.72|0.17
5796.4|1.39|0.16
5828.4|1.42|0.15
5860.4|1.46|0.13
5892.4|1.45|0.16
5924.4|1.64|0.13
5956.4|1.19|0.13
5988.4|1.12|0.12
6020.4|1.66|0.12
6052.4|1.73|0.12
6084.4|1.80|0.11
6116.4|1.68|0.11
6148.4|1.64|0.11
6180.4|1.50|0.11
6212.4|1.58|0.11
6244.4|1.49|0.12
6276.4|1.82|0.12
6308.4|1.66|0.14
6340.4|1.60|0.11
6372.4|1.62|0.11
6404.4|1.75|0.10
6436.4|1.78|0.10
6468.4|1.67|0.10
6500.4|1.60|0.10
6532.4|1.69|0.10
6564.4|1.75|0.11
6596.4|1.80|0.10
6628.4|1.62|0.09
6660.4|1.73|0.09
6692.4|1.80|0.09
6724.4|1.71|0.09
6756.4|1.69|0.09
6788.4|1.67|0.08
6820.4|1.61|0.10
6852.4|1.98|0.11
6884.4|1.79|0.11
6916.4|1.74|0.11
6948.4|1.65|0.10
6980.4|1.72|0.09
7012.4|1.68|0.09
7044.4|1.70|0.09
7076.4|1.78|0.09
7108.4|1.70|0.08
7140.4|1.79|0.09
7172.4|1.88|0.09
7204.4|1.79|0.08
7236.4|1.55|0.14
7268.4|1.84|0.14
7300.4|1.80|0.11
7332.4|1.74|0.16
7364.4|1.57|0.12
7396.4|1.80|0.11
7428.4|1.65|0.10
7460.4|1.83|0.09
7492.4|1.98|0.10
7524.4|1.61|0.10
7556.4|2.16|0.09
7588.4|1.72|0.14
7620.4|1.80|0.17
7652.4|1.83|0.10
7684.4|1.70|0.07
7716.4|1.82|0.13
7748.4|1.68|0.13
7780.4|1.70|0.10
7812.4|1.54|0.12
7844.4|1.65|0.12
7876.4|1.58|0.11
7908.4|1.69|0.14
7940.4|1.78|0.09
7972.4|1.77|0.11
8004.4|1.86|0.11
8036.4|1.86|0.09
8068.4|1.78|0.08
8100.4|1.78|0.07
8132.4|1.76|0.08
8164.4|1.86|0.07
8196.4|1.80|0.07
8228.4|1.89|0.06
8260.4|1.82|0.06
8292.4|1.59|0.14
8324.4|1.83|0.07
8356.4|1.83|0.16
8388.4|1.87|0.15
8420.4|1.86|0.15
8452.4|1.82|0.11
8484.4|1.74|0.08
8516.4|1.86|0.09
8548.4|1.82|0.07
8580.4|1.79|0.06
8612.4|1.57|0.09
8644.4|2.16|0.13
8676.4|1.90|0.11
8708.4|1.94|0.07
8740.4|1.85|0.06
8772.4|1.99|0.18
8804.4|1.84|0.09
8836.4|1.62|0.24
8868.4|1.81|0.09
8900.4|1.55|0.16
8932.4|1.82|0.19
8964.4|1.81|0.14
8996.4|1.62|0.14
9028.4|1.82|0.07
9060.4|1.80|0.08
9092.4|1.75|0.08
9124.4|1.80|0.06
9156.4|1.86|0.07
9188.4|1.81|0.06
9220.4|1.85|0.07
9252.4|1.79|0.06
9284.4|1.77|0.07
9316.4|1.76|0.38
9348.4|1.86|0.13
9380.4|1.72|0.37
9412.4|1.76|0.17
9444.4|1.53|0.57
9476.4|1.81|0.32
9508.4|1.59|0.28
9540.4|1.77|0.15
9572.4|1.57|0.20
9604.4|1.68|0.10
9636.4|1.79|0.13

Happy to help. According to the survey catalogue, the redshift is 0.509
